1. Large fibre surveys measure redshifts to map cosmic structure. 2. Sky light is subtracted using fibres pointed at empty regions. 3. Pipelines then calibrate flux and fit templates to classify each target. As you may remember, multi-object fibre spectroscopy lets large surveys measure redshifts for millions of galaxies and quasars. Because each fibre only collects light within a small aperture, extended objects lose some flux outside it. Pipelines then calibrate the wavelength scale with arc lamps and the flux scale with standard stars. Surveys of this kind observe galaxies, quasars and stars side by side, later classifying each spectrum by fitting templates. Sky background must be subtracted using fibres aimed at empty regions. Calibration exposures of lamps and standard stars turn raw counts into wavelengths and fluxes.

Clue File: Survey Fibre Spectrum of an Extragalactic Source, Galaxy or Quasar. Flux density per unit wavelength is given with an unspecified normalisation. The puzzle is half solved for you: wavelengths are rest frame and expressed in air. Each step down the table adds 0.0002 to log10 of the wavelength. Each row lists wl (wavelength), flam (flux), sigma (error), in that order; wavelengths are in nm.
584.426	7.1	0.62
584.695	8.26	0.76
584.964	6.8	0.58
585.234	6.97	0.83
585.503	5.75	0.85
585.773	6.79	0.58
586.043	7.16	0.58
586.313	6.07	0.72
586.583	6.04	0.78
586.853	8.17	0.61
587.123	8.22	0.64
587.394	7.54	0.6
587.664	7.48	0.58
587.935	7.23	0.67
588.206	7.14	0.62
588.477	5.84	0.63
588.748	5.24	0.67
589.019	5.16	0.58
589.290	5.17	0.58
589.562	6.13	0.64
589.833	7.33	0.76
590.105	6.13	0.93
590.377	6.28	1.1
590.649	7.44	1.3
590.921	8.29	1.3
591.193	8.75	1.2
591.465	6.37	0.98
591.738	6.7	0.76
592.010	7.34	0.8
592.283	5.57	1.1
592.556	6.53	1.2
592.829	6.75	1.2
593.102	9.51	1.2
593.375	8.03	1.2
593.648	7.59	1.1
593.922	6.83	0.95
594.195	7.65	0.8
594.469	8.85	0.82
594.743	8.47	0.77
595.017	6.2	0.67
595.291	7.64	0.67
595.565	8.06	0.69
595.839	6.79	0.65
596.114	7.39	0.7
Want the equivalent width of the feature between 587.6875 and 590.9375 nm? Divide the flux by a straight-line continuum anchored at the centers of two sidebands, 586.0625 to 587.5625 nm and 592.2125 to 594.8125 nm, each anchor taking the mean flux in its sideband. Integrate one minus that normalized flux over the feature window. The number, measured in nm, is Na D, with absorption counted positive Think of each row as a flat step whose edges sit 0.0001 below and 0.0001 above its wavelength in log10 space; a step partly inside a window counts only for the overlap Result 0.42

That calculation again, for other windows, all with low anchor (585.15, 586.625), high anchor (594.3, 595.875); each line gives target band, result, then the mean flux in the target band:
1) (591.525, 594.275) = 0.079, 7.22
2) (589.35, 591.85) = 0.044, 6.99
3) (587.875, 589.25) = 0.168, 6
